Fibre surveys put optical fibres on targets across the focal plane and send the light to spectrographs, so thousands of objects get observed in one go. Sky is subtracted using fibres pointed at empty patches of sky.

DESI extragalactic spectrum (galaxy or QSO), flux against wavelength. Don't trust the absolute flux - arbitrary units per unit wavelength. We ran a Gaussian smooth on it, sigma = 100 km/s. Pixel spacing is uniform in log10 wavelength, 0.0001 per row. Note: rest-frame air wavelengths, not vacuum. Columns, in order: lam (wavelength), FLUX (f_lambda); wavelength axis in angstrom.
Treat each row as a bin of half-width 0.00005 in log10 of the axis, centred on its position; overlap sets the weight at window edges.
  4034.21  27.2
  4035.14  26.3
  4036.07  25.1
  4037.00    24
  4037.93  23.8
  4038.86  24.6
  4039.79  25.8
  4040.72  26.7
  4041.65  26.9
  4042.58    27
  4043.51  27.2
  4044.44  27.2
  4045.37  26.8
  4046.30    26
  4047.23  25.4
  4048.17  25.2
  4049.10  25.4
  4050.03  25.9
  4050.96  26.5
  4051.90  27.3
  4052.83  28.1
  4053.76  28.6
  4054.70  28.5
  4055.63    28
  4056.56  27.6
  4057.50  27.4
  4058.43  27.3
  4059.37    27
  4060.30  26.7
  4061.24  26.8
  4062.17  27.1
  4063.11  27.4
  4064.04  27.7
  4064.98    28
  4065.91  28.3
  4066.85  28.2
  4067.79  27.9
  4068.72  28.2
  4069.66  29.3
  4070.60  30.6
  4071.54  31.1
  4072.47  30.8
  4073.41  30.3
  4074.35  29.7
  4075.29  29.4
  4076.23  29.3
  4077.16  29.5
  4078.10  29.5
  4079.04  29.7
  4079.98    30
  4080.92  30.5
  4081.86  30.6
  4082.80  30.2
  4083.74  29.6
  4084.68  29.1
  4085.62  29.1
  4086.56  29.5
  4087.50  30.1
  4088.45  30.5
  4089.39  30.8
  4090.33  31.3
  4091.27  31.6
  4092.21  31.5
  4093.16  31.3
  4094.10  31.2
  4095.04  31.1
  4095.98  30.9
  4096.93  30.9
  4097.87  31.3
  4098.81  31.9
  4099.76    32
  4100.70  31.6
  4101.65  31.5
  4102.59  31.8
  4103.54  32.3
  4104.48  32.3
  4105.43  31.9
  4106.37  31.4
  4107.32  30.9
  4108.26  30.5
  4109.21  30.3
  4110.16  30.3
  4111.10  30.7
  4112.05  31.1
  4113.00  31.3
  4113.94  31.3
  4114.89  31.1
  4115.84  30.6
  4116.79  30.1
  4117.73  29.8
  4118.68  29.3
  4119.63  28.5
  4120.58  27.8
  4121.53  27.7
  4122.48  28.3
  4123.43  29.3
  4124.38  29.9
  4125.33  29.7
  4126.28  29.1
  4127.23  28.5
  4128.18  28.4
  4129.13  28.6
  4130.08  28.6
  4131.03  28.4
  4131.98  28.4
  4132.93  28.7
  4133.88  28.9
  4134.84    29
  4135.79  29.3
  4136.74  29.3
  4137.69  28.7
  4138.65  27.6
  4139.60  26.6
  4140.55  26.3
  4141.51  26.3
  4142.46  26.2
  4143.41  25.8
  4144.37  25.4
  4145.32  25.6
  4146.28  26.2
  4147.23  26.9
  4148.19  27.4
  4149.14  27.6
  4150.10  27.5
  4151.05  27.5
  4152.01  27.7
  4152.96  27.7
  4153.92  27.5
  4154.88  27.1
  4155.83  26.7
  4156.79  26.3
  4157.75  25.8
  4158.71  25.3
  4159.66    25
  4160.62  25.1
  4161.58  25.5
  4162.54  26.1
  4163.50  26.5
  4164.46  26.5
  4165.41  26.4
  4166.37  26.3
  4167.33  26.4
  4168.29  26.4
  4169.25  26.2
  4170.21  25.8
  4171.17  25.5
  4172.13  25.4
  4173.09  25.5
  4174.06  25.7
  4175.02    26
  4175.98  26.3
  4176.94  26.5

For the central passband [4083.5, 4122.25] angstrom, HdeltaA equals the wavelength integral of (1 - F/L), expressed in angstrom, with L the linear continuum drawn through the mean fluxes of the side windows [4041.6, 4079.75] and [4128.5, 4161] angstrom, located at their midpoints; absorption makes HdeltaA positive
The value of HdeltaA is -4.3 angstrom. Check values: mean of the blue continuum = 28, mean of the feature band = 30.7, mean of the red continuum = 27.2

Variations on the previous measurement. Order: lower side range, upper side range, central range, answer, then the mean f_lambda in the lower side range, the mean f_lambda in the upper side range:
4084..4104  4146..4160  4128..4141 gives -0.1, 31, 26.9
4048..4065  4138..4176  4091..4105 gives -2.4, 27.2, 26.3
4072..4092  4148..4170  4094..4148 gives -2.1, 30.1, 26.5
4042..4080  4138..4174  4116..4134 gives -1.3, 28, 26.4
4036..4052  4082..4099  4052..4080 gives -0.4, 25.9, 30.6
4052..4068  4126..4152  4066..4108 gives -4.3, 27.7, 27.7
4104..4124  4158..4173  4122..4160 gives 0.5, 30.2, 25.9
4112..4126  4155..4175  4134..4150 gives 0.4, 29.7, 25.9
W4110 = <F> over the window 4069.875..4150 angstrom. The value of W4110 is 29.6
